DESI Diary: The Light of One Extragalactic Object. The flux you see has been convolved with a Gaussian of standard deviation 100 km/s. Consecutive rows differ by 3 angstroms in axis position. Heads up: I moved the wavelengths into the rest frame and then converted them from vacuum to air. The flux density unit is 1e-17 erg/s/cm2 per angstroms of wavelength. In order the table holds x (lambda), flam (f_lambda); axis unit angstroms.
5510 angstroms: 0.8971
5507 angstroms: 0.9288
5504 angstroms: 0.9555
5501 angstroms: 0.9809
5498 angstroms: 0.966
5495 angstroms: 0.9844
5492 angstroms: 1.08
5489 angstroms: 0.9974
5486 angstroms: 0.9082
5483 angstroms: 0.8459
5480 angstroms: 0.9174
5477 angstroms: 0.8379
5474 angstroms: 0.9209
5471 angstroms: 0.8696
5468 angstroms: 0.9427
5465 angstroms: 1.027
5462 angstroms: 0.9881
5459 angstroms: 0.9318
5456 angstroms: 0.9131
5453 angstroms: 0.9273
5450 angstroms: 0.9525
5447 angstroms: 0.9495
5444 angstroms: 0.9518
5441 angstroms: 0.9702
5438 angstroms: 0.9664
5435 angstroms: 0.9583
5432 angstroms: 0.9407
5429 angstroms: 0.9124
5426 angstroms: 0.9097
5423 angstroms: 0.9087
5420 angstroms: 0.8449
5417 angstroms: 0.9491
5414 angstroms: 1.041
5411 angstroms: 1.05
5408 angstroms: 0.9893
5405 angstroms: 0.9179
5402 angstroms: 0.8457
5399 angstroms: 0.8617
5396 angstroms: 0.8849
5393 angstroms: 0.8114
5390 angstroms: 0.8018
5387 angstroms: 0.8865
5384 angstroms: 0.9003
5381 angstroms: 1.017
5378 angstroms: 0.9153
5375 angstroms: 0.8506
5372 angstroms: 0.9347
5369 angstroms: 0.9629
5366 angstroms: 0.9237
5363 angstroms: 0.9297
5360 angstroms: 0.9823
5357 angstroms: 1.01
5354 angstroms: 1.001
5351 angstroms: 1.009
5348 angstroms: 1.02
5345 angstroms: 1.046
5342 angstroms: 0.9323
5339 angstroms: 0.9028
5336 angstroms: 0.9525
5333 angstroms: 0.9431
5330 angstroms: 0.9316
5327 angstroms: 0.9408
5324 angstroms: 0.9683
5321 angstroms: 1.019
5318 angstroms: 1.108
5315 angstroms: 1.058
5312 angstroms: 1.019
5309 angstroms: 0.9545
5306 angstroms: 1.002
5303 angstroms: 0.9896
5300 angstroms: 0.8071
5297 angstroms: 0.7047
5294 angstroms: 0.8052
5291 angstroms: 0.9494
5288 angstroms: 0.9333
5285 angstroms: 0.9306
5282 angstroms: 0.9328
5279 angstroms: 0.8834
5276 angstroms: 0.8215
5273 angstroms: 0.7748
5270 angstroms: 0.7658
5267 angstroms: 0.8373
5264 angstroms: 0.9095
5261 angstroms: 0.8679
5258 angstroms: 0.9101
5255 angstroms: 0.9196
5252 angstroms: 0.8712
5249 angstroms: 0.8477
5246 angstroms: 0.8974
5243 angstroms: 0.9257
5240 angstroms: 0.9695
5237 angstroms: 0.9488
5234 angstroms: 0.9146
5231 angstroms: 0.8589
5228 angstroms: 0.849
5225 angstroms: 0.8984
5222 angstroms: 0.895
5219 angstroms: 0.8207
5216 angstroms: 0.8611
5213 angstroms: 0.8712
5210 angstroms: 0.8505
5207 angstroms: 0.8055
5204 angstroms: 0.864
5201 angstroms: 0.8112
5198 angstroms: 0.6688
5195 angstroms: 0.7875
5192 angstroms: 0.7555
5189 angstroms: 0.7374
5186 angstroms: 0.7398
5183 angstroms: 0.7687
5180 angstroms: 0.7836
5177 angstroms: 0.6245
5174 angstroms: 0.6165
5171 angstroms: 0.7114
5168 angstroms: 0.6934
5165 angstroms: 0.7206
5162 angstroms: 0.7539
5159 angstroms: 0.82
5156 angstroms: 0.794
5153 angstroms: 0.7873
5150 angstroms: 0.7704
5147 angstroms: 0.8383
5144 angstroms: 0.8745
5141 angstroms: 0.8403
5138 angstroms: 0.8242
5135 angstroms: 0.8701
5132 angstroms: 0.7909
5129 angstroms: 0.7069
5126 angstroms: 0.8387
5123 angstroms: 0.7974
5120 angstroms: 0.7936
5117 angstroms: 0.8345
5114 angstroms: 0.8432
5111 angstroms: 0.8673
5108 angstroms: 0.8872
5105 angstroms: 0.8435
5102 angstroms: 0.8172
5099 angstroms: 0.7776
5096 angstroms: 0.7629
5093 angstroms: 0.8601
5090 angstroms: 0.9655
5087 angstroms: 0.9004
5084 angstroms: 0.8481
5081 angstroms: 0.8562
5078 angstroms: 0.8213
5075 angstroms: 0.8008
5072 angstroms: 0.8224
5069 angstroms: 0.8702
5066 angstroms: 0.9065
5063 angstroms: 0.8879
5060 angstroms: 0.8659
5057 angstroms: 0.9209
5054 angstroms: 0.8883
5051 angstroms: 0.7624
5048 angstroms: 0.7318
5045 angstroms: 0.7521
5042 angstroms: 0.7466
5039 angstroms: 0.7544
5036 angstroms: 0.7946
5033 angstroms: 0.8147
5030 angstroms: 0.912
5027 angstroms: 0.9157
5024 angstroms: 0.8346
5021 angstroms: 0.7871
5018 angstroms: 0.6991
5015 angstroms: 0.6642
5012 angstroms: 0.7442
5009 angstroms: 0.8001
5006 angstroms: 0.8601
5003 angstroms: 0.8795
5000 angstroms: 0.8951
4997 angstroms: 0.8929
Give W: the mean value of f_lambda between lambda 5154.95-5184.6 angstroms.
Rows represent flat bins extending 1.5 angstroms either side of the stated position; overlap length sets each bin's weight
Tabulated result 0.728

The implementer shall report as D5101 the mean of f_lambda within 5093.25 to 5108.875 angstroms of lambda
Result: 0.818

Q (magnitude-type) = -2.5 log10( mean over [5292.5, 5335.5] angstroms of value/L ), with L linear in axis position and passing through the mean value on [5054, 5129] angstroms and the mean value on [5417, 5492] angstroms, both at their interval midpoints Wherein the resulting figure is -0.06 mag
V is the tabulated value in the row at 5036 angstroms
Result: 0.7946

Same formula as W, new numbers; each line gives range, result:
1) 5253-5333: 0.914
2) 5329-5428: 0.935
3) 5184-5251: 0.844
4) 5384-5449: 0.921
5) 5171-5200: 0.721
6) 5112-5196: 0.776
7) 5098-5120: 0.837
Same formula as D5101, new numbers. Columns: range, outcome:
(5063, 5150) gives 0.838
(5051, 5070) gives 0.88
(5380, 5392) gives 0.893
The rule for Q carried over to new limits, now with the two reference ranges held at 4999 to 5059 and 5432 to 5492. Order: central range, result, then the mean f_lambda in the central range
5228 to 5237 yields -0.03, 0.891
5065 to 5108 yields -0.03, 0.847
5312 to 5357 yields -0.10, 0.99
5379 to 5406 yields 0.05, 0.881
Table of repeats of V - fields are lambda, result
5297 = 0.7047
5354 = 1.001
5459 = 0.9318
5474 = 0.9209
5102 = 0.8172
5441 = 0.9702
